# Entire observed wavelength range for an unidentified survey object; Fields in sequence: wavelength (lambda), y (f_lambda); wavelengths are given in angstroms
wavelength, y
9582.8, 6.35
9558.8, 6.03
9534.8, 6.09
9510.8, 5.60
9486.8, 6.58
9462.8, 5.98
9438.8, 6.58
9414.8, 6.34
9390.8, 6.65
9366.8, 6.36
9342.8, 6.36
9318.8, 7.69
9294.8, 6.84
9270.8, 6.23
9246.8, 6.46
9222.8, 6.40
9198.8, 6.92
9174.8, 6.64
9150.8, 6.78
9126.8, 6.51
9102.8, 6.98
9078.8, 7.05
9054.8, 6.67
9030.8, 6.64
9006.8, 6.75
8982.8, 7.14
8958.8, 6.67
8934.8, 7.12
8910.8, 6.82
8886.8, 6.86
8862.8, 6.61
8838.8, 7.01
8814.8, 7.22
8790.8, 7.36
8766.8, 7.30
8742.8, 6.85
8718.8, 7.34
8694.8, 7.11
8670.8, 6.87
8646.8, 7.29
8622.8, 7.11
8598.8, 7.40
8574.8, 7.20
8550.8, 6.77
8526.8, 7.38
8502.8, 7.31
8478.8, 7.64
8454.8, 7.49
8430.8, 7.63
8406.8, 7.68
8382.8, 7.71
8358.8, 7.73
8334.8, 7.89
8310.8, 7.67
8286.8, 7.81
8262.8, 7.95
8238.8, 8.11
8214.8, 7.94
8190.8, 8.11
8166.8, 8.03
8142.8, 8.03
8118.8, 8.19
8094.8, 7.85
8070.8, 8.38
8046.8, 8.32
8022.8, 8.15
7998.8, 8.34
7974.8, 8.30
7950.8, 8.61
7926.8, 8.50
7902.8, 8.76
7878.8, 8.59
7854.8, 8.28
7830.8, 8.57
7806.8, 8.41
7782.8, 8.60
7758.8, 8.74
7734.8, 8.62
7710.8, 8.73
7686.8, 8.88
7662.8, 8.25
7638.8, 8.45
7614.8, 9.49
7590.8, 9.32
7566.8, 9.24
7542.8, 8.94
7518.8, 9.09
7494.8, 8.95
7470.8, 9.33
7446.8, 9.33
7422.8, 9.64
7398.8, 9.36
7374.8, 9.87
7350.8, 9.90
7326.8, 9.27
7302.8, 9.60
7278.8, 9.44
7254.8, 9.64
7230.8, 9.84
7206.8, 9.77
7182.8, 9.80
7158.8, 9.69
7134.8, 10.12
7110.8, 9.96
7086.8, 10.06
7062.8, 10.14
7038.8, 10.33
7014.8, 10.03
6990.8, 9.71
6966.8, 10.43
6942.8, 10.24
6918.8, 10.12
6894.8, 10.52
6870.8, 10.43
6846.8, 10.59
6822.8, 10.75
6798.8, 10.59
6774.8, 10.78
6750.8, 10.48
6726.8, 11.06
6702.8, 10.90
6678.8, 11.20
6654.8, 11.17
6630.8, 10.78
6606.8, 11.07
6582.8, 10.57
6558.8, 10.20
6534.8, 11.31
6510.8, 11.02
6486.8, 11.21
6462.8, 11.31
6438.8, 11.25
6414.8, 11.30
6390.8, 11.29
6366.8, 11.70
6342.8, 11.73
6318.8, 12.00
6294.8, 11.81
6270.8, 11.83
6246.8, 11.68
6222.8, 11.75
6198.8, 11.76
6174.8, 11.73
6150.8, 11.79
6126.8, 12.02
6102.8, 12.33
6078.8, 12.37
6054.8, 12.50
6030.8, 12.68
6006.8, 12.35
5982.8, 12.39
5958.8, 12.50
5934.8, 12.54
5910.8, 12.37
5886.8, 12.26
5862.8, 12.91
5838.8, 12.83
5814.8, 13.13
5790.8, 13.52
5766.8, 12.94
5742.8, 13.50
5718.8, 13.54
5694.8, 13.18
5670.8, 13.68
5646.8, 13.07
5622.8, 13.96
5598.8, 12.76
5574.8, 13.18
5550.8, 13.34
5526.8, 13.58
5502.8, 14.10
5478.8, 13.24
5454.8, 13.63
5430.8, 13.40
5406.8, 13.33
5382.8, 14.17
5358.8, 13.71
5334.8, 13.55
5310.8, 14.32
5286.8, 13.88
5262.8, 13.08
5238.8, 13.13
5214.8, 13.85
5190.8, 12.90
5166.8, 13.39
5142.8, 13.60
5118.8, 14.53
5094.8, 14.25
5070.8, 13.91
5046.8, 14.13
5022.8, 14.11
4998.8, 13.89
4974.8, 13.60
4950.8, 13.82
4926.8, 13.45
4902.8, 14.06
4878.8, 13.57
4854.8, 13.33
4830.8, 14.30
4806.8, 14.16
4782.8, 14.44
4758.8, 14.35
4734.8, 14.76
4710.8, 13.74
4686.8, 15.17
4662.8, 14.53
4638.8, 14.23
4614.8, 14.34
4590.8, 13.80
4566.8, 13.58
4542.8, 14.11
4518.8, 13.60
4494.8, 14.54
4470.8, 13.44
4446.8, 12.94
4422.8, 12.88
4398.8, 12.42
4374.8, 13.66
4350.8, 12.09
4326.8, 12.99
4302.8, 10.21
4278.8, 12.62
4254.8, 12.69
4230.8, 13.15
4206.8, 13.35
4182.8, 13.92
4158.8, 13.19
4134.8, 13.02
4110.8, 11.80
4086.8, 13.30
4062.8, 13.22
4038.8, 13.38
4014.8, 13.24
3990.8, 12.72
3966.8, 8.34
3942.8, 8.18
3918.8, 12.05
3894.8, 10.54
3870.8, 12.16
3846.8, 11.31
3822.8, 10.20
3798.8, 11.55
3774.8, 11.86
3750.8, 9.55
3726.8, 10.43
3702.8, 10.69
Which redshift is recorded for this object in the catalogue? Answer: 0.000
